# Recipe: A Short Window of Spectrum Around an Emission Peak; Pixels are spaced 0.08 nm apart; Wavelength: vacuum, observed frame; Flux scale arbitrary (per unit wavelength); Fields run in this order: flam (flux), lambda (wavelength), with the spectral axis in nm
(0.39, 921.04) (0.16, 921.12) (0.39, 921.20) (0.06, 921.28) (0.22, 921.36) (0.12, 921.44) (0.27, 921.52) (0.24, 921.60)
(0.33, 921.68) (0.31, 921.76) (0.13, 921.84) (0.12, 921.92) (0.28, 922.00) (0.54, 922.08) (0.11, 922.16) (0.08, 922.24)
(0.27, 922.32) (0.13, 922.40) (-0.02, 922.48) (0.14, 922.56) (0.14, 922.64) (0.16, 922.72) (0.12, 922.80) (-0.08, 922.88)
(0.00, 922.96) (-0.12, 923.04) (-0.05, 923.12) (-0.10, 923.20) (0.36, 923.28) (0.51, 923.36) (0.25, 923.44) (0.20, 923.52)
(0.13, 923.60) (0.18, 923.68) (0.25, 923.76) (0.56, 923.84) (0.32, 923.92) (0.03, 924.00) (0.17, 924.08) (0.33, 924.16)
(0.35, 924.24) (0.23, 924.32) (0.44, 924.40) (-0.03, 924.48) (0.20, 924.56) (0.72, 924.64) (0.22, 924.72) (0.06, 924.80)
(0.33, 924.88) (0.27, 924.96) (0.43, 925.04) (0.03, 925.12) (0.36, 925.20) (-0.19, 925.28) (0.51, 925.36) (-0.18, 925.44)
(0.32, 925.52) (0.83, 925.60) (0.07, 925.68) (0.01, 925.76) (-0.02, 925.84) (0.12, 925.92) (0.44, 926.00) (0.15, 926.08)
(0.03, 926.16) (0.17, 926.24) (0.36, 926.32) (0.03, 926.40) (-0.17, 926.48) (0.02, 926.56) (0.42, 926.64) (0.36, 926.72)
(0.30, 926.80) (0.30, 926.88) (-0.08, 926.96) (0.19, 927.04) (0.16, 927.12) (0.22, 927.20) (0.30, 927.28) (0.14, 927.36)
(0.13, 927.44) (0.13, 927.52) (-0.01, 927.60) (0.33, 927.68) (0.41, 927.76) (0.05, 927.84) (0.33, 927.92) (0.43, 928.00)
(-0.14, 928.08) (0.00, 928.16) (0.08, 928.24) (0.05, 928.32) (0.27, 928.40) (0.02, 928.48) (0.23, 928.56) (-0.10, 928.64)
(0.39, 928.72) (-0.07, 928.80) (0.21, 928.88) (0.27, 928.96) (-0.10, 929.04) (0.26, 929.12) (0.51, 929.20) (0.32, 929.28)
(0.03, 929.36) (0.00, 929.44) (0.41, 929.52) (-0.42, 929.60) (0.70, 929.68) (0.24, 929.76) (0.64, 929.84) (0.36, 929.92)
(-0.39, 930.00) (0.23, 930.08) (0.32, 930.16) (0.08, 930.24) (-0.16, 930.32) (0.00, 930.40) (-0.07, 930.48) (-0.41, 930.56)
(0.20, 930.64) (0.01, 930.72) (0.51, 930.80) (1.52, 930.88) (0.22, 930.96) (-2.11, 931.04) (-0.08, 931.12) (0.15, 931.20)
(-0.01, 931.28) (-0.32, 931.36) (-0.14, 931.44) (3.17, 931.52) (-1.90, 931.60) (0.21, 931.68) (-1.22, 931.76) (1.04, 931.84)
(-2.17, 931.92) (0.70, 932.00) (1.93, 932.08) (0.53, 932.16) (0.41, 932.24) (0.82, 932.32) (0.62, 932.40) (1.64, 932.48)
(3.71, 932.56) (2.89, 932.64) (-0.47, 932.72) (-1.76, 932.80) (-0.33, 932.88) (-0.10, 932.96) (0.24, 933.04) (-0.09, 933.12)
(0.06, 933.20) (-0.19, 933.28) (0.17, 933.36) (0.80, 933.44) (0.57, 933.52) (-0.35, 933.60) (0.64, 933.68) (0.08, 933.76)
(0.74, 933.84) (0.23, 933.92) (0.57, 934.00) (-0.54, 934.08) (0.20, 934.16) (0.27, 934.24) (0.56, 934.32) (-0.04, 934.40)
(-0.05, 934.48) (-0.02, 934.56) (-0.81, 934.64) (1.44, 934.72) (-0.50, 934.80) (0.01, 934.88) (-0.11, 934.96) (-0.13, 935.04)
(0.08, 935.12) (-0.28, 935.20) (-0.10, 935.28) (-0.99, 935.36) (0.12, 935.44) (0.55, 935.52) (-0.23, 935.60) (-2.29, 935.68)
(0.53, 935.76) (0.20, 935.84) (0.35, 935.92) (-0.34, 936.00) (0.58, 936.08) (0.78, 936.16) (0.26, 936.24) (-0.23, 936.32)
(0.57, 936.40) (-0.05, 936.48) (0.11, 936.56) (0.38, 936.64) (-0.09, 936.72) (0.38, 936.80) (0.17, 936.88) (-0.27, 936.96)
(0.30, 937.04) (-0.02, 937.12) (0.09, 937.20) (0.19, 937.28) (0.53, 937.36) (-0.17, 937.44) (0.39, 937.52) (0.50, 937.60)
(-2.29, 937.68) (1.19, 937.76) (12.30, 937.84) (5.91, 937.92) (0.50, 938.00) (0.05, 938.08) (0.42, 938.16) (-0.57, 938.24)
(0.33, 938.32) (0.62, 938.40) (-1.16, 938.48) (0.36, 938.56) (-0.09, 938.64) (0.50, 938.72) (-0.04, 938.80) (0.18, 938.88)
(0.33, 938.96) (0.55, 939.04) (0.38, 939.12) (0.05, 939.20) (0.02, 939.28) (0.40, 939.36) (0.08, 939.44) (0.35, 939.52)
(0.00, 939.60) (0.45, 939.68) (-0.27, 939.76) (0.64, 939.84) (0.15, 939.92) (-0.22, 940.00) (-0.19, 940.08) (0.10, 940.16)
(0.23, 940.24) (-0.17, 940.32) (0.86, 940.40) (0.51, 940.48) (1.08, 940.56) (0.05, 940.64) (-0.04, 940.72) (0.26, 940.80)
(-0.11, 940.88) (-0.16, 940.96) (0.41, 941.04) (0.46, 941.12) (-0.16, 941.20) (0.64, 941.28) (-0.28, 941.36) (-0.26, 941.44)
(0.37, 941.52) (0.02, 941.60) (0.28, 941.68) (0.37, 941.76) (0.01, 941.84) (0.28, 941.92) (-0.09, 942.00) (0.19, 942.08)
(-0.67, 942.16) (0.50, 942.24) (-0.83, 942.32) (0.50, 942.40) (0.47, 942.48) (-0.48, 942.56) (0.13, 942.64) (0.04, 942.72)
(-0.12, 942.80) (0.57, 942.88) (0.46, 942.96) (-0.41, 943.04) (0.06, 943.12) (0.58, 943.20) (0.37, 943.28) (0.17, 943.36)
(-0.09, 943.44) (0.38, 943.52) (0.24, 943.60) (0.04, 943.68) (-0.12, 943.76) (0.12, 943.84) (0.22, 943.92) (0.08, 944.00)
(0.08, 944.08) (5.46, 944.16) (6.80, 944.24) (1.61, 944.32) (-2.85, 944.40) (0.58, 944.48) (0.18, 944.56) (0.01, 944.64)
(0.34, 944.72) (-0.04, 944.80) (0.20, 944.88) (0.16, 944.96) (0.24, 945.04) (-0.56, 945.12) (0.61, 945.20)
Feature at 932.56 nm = H-gamma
